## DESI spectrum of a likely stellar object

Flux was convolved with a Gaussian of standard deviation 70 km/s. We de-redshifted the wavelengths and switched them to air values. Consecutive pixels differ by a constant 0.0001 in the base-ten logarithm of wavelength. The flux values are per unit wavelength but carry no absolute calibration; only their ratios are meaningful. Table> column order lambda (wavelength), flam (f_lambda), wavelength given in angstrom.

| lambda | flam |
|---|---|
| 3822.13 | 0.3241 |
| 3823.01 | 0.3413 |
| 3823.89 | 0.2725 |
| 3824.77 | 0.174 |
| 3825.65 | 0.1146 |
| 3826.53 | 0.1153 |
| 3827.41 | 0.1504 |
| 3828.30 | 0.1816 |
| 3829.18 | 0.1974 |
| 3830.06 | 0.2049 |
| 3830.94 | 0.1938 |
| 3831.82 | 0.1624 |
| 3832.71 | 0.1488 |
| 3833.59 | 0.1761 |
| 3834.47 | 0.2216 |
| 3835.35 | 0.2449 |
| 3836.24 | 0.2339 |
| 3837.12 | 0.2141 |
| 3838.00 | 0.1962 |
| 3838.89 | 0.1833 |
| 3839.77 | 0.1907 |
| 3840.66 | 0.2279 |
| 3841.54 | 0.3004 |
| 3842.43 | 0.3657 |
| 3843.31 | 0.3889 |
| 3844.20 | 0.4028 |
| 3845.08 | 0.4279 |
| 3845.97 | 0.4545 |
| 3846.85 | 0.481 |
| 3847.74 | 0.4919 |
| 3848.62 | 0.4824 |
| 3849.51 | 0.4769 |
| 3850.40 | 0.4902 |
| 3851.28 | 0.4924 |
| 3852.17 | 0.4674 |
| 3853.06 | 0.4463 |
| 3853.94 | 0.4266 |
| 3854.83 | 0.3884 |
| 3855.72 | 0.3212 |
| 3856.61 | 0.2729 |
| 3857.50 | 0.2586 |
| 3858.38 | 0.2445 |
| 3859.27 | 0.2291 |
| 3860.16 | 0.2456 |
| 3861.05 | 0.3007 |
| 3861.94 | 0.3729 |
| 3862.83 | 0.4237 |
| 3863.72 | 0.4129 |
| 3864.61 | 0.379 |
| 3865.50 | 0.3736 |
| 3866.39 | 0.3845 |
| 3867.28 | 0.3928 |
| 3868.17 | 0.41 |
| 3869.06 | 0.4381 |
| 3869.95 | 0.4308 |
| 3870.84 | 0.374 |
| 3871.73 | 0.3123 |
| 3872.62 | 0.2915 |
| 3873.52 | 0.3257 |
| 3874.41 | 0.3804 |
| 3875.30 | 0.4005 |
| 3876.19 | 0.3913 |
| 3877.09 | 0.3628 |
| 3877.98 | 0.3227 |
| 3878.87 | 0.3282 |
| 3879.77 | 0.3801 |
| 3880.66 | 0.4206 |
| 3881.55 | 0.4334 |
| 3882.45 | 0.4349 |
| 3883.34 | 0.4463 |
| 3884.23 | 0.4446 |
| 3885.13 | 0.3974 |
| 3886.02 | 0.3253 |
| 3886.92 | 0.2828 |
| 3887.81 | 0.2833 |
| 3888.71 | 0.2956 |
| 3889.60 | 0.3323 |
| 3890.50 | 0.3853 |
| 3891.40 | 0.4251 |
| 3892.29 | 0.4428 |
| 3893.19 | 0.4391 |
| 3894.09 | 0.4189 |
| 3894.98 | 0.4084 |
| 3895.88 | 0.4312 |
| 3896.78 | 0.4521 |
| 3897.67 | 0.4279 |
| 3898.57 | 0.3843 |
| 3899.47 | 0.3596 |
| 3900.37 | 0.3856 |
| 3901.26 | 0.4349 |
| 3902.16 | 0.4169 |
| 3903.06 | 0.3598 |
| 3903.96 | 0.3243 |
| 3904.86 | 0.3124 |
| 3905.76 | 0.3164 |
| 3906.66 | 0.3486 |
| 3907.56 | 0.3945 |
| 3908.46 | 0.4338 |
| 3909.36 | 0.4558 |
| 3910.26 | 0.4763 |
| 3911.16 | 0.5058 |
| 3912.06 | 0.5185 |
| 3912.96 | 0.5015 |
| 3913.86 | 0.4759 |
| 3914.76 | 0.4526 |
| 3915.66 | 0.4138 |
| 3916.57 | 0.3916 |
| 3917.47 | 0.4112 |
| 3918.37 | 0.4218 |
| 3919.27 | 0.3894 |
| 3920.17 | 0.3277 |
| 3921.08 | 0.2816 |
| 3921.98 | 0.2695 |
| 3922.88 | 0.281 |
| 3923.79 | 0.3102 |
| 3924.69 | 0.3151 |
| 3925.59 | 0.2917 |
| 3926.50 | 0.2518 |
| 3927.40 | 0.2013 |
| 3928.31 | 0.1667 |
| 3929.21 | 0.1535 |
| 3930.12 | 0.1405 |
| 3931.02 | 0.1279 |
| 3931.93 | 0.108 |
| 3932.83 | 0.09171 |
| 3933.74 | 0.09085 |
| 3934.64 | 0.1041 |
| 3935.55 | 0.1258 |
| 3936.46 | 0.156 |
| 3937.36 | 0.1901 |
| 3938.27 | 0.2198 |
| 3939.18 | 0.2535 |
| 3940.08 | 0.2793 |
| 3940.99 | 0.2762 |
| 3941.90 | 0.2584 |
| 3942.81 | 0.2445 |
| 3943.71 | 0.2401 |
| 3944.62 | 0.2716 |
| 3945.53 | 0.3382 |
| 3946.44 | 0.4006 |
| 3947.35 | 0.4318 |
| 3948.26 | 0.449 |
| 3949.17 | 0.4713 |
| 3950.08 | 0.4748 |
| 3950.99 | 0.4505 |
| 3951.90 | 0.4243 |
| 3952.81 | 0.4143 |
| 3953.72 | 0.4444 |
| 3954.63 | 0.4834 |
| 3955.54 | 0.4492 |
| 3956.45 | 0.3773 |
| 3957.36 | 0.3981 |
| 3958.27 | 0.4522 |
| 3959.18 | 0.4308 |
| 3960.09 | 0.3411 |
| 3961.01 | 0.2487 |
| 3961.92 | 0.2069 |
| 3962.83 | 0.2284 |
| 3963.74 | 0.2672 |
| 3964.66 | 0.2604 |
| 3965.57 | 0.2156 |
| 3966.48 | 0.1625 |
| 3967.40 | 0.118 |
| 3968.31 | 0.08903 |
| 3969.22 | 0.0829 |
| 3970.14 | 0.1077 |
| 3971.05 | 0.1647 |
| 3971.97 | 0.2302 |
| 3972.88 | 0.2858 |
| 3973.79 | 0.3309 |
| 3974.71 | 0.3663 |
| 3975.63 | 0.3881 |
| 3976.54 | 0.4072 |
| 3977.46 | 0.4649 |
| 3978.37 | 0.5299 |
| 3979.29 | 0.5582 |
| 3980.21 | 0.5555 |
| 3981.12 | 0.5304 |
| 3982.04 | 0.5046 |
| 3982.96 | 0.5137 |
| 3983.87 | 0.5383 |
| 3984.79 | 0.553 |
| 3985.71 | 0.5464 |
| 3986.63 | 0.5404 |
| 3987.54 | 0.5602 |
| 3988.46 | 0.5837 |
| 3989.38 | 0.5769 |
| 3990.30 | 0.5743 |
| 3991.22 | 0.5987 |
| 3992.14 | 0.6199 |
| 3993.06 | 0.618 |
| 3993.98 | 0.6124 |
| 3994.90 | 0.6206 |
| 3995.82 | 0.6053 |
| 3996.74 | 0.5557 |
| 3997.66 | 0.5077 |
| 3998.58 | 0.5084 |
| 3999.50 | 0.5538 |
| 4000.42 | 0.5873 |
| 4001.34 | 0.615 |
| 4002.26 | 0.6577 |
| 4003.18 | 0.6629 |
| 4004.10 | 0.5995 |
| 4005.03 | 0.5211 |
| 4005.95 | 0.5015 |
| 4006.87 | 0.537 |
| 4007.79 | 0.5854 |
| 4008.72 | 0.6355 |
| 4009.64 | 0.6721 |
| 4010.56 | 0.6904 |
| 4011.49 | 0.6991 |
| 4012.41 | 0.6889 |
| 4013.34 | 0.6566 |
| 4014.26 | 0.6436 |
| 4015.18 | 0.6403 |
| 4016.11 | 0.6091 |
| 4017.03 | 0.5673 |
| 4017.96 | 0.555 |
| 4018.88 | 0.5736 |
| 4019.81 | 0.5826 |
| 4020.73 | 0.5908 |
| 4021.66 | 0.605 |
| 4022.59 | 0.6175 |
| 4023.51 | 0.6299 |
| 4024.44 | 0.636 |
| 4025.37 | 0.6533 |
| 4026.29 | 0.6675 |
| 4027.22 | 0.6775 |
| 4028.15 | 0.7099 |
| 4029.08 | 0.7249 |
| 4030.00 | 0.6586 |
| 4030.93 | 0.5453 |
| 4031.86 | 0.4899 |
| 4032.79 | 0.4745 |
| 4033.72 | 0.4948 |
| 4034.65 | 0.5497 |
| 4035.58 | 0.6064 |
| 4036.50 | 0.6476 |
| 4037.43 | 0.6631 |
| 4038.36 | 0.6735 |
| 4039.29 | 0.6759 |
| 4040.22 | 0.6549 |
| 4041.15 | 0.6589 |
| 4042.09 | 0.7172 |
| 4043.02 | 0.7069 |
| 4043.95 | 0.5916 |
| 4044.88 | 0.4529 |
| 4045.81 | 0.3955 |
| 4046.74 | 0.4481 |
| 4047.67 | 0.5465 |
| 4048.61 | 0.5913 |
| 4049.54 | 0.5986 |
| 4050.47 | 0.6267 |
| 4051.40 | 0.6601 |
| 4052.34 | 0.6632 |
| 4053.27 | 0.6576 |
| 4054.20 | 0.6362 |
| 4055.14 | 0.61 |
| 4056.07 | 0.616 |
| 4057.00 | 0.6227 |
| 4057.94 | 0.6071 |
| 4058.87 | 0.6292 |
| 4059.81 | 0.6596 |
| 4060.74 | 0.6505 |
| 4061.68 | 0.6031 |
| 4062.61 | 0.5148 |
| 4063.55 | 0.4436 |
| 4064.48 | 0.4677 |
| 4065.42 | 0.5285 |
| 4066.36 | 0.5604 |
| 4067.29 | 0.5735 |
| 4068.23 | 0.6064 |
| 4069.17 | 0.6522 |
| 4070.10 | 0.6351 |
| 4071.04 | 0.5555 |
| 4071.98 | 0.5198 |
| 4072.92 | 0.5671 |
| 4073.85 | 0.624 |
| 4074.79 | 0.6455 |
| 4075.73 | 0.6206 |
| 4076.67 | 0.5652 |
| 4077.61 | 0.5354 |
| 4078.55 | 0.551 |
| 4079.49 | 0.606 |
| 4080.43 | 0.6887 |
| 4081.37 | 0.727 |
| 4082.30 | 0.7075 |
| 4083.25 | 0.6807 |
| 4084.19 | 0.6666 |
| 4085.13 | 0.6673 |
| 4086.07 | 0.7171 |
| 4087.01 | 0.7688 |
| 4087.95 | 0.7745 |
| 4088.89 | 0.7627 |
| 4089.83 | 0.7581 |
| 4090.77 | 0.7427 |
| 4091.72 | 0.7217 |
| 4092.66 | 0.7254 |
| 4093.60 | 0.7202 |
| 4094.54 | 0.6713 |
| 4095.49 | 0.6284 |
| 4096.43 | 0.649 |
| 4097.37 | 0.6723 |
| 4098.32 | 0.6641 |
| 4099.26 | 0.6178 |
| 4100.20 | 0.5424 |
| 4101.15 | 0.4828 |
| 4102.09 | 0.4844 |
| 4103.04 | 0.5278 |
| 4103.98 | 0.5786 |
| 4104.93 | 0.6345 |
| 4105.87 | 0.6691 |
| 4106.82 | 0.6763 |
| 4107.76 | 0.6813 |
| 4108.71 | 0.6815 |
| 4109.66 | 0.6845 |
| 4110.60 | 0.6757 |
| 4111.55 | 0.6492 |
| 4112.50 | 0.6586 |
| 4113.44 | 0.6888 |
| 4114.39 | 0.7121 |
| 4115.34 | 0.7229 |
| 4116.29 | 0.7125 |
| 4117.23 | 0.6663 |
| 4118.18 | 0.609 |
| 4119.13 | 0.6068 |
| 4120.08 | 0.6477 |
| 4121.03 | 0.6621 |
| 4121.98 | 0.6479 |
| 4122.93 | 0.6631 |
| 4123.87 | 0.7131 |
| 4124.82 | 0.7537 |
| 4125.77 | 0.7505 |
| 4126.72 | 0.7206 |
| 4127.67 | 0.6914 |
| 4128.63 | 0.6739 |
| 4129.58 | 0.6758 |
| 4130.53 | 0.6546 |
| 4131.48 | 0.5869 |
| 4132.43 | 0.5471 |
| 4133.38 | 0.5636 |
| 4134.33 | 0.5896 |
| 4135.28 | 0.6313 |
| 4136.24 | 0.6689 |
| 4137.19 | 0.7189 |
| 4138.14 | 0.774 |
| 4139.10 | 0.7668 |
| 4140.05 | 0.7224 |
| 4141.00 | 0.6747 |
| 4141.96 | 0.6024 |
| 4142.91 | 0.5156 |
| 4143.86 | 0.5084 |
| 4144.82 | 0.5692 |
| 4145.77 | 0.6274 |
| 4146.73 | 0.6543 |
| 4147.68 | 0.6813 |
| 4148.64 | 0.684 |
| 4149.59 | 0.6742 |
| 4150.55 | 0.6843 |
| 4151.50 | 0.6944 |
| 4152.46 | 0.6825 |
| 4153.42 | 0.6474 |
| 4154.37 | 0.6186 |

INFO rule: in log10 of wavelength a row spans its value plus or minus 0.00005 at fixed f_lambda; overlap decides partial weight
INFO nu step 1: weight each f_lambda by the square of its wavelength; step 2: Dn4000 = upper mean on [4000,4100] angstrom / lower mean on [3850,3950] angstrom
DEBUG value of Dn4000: 1.9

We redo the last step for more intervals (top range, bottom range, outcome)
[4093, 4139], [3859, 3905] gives 1.95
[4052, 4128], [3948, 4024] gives 1.40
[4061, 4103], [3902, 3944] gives 2.28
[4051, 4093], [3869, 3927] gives 1.81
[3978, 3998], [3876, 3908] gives 1.55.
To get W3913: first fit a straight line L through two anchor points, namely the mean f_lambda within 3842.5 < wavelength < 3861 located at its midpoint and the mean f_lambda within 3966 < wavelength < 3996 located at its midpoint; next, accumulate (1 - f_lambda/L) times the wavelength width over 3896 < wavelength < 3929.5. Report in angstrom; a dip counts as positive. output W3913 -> 3.6 angstrom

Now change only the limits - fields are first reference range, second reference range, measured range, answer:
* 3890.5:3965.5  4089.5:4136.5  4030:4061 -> -3.6 angstrom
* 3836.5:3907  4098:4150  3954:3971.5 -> 7.4 angstrom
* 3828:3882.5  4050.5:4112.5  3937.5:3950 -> 3.7 angstrom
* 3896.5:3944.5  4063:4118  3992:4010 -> -4.7 angstrom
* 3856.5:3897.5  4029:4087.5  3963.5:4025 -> 2.2 angstrom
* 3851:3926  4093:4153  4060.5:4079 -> 0.6 angstrom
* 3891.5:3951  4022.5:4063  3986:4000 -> -2.2 angstrom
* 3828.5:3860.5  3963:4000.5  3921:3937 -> 8.1 angstrom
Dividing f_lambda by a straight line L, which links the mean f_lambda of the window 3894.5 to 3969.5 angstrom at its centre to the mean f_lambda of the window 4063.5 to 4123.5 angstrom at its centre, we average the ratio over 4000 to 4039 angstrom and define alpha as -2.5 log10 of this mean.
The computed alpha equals -0.24 mag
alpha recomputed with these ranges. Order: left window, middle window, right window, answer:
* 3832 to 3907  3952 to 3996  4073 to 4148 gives 0.196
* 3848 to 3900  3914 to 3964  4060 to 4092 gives 0.451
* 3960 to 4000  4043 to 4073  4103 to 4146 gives -0.062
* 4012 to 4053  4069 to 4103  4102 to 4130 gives 0.000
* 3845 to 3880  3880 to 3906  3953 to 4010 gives 0.033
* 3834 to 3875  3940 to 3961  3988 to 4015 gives 0.332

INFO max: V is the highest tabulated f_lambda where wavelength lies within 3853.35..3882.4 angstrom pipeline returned 0.4381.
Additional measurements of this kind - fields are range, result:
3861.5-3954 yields 0.5185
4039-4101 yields 0.7745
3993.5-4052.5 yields 0.7249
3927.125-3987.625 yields 0.5602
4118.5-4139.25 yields 0.774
